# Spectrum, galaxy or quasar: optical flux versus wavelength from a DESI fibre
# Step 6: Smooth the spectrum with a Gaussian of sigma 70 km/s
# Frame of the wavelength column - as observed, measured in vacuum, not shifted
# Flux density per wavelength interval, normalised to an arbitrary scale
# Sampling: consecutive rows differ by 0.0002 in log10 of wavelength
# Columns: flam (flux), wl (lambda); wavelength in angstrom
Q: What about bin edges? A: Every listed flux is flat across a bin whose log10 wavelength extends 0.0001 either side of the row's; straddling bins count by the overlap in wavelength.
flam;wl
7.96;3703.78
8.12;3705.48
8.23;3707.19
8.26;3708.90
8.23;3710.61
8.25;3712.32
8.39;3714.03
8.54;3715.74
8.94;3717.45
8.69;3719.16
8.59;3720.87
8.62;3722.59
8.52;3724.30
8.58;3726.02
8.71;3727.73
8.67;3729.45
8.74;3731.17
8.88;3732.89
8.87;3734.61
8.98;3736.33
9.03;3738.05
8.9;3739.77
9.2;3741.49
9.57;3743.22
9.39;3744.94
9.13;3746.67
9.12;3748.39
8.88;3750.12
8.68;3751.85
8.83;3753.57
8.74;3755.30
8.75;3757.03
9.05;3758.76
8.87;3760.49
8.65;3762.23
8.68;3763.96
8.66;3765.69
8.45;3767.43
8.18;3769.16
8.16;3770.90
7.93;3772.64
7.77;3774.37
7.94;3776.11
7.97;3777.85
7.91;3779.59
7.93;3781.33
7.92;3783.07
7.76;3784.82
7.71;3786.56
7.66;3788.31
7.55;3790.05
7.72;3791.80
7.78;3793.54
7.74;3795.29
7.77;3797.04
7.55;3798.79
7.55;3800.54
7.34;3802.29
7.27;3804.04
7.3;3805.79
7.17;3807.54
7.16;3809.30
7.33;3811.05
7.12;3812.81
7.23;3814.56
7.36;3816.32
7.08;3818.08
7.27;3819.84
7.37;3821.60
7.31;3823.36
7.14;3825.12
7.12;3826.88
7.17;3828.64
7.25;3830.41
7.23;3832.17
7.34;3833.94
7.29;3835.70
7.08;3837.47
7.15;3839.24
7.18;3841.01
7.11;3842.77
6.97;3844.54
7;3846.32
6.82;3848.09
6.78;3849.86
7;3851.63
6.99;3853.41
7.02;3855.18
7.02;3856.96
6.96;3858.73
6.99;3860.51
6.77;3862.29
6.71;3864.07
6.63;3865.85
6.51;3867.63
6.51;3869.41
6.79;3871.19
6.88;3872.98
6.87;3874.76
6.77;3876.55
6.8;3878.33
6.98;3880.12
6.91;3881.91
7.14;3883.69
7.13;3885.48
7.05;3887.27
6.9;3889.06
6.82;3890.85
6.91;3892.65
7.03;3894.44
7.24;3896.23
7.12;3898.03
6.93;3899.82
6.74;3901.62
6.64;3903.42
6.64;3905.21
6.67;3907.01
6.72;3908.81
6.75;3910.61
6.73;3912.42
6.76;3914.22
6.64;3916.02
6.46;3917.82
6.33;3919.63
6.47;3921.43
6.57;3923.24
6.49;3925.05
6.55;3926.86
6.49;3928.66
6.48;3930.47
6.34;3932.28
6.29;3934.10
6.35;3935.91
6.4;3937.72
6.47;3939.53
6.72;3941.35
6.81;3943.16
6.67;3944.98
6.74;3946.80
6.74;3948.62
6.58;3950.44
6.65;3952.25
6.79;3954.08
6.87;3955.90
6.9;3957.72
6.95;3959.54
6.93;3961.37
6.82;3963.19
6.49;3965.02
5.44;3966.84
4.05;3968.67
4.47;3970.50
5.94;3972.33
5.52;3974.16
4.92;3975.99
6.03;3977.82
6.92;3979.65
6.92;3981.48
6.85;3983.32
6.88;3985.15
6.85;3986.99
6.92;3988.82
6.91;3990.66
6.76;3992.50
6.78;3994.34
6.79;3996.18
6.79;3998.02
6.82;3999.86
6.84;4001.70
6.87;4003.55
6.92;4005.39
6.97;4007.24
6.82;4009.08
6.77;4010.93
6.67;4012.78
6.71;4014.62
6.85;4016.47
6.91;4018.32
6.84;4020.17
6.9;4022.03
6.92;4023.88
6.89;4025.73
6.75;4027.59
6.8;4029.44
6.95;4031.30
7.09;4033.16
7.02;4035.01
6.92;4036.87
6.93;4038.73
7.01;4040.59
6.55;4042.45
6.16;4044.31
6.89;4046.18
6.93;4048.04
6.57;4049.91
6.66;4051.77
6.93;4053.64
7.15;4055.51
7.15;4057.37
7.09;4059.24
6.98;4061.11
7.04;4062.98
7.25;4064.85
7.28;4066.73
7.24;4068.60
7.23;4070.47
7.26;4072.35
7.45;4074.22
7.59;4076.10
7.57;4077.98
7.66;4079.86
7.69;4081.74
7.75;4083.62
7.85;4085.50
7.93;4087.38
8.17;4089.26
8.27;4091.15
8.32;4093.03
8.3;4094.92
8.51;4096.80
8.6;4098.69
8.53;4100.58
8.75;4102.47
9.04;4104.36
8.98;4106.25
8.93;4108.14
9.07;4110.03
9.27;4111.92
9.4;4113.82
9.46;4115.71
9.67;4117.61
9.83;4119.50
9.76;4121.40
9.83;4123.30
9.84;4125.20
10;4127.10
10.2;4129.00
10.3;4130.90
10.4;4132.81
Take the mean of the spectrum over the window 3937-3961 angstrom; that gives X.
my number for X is 6.72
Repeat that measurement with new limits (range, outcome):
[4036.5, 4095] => 7.3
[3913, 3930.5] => 6.53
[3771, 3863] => 7.35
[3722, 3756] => 8.91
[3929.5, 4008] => 6.49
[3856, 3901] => 6.89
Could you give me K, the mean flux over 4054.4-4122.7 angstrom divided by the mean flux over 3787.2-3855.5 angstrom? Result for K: 1.13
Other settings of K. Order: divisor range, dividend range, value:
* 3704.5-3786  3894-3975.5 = 0.76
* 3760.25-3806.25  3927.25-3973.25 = 0.81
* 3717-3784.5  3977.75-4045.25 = 0.79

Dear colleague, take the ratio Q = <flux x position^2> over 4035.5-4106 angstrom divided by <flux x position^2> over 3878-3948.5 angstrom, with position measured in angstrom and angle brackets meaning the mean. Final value 1.2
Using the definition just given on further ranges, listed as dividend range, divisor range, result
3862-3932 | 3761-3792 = 0.89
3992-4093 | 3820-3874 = 1.12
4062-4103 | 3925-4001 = 1.29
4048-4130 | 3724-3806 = 1.16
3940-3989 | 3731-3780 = 0.82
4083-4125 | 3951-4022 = 1.44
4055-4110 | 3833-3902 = 1.26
